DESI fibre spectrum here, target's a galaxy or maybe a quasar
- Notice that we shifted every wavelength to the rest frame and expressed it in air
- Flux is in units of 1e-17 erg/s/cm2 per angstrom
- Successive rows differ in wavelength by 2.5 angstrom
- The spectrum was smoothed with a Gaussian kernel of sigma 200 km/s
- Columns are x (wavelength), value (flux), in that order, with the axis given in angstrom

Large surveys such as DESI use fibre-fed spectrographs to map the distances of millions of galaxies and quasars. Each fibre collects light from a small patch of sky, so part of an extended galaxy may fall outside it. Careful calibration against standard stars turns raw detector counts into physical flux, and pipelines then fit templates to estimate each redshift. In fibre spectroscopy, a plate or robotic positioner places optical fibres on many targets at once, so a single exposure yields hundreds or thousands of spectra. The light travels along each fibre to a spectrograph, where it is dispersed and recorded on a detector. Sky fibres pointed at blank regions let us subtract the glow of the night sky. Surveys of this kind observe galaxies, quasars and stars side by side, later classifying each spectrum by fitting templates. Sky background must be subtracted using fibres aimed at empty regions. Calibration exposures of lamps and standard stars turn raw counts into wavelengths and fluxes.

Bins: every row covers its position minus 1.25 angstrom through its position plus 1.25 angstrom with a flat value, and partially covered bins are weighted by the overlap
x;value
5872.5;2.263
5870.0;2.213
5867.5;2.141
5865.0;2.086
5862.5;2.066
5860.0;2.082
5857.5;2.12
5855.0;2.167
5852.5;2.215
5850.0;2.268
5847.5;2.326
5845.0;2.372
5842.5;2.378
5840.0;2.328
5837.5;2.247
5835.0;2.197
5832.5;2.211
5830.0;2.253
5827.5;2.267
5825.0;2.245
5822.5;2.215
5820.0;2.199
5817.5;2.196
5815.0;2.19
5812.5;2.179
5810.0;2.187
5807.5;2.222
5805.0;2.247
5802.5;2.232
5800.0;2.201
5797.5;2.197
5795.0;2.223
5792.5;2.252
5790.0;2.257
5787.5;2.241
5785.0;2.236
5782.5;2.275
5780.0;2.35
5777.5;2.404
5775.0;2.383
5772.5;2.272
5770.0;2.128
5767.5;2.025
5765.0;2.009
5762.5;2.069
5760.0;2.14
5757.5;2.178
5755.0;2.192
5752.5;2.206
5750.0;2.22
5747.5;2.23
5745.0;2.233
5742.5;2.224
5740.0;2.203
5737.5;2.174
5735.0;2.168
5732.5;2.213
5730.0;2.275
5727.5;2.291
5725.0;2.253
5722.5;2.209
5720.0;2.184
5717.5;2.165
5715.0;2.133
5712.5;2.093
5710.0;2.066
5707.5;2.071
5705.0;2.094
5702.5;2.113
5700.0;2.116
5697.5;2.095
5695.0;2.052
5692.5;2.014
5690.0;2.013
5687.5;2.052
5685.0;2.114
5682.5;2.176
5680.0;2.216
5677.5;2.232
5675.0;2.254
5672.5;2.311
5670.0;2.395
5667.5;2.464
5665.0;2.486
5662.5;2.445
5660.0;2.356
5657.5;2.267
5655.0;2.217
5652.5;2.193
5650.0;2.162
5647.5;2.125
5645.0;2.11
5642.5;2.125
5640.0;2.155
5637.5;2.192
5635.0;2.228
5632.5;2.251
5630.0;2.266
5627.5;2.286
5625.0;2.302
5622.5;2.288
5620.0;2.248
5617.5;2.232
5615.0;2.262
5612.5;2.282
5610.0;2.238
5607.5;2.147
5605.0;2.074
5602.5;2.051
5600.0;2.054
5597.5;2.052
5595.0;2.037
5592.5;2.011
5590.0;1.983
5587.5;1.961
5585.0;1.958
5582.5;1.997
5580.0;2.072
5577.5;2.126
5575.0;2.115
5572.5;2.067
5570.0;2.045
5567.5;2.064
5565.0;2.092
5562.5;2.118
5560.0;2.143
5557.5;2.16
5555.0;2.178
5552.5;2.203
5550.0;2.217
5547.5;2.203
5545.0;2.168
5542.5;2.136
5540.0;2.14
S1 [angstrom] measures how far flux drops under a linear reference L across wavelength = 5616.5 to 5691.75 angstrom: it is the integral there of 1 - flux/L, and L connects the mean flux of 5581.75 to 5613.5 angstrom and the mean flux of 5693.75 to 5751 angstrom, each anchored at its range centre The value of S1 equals -4.5 angstrom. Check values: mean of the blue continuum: 2.06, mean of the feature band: 2.24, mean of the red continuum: 2.17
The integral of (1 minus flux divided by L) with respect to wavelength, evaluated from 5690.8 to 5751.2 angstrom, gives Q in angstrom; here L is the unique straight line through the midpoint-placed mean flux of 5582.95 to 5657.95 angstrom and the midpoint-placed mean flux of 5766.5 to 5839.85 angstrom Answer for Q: 1.0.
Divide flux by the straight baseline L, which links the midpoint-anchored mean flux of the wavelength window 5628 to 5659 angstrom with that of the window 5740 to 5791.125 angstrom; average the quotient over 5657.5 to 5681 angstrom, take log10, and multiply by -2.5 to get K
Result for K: -0.07 mag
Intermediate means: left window 2.19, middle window 2.35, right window 2.21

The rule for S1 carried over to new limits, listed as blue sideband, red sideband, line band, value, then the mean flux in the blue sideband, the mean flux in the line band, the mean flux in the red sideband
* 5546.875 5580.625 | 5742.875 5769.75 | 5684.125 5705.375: 0.7 angstrom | 2.13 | 2.07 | 2.15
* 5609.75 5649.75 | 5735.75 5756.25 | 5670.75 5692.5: 0.5 angstrom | 2.22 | 2.17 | 2.21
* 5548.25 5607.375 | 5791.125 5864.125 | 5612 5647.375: -2.0 angstrom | 2.08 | 2.23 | 2.22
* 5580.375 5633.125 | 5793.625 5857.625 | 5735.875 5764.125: 0.2 angstrom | 2.14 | 2.19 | 2.24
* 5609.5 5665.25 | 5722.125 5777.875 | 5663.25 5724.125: 1.3 angstrom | 2.24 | 2.17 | 2.2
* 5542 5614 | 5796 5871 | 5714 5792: -1.2 angstrom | 2.1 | 2.21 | 2.21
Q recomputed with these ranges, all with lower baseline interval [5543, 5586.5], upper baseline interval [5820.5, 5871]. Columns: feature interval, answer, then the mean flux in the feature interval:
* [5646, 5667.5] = -1.42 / 2.29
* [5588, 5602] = 0.65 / 2.03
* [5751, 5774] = 0.51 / 2.14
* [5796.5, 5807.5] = -0.09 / 2.22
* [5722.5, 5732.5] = -0.38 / 2.26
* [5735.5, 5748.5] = -0.18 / 2.21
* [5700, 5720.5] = 0.53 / 2.11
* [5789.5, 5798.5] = -0.13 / 2.23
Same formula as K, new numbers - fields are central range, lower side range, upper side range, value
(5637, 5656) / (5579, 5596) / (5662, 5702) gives -0.01 mag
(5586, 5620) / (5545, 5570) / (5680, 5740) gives 0.02 mag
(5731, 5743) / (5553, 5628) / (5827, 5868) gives -0.01 mag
